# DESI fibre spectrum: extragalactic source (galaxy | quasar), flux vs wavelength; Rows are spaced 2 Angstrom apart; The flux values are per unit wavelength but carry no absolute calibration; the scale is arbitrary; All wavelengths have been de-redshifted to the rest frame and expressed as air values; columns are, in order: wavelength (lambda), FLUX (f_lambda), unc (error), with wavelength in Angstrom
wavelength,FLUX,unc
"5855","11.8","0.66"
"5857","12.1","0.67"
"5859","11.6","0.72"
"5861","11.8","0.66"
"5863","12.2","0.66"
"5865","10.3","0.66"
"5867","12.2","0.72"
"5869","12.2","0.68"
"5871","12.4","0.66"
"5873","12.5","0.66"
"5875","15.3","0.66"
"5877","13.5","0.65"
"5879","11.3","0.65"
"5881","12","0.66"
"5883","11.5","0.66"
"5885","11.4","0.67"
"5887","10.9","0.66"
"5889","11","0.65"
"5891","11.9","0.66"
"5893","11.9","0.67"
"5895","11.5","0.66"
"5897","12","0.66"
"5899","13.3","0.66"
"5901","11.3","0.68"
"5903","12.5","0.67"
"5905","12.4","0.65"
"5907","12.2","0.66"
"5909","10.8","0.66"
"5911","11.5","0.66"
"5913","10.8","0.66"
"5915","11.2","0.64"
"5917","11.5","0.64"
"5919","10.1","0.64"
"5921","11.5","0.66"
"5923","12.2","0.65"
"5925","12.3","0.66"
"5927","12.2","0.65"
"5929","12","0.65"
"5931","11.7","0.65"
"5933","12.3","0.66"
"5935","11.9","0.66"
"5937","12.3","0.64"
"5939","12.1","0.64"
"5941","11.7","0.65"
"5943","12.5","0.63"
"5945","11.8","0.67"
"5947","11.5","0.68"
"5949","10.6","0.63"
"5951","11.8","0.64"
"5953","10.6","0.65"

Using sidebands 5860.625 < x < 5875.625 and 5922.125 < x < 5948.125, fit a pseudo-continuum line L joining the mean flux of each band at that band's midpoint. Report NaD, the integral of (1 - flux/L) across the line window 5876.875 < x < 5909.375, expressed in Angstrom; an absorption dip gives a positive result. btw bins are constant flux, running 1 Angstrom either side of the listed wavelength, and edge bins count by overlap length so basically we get 1.02 Angstrom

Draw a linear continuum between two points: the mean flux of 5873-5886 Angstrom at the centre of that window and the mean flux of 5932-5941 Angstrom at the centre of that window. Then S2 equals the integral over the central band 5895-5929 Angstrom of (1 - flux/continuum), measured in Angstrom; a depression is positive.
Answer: 1.5 Angstrom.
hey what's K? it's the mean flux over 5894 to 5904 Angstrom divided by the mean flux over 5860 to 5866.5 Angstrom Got 1.1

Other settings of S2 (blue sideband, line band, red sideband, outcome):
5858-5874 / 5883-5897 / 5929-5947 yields 0.5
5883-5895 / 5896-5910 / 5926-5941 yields -0.5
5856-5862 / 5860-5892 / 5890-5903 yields -0.3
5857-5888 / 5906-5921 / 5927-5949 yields 1.0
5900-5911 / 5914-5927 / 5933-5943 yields 0.4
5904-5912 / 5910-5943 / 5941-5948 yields 0.2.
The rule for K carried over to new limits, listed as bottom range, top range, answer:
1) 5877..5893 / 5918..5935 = 1.02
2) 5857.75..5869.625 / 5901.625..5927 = 0.99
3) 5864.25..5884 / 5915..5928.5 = 0.94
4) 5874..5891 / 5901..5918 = 0.96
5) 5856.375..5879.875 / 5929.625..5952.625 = 0.96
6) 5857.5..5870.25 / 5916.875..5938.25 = 1.01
